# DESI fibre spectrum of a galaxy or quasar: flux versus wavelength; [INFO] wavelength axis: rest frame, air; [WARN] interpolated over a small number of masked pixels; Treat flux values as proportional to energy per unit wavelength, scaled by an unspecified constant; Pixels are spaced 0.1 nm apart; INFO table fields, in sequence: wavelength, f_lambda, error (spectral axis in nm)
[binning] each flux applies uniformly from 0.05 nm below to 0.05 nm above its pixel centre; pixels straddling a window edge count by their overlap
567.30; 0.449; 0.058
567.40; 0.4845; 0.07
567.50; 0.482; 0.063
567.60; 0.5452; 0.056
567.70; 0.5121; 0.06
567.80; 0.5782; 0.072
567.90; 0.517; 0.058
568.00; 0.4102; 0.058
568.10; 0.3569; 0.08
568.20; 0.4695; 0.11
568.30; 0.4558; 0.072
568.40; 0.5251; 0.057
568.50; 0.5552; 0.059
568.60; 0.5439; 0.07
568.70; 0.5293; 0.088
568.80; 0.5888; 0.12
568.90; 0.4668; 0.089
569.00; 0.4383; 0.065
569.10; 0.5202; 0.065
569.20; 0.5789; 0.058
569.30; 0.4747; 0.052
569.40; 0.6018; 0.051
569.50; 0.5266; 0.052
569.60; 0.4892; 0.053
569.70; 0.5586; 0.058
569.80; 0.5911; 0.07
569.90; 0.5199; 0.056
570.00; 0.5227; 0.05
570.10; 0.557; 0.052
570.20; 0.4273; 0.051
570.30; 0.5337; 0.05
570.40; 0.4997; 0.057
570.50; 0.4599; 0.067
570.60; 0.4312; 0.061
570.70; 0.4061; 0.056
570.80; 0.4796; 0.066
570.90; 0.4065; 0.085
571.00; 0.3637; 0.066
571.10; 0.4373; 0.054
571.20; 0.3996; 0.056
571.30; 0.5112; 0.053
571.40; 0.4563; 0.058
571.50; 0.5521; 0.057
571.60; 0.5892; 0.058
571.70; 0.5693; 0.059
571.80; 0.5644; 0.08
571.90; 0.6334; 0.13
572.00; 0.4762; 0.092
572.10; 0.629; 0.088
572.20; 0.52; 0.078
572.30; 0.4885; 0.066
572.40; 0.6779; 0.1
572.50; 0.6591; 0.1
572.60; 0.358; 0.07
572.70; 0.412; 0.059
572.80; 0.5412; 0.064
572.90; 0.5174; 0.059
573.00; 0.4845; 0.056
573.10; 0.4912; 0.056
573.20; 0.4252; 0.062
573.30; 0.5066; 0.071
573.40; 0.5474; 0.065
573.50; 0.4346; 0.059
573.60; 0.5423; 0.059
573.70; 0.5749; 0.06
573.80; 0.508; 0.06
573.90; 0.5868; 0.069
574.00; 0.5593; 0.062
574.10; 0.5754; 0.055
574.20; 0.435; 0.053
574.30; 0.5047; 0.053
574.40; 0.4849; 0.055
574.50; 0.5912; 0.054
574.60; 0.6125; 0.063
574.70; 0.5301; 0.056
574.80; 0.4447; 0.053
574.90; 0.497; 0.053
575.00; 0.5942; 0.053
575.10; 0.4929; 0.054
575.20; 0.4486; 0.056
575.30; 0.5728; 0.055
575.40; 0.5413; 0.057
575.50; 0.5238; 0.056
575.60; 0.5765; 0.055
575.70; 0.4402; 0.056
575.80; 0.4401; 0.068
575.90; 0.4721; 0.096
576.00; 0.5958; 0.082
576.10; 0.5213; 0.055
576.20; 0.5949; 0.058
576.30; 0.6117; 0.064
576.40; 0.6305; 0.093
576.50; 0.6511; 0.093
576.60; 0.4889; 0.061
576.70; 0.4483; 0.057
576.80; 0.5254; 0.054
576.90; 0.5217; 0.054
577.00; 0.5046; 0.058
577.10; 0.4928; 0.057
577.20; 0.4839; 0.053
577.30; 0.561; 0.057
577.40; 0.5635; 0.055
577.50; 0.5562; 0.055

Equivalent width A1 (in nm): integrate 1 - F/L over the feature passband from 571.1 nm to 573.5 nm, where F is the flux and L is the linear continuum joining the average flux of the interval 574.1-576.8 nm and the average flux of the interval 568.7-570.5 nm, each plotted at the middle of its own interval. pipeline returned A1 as 0.031 nm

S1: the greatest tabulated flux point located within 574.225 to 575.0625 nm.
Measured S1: 0.6125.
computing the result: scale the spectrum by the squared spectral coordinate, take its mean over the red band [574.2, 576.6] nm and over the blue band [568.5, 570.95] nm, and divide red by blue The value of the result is 1.08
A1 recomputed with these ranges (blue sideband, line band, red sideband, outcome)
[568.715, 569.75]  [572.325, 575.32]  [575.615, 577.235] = 0.041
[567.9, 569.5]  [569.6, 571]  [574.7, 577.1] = 0.057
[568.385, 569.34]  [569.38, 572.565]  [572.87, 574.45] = 0.013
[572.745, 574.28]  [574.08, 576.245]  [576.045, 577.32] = 0.029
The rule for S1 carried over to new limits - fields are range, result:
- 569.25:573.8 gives 0.6779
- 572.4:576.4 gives 0.6591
